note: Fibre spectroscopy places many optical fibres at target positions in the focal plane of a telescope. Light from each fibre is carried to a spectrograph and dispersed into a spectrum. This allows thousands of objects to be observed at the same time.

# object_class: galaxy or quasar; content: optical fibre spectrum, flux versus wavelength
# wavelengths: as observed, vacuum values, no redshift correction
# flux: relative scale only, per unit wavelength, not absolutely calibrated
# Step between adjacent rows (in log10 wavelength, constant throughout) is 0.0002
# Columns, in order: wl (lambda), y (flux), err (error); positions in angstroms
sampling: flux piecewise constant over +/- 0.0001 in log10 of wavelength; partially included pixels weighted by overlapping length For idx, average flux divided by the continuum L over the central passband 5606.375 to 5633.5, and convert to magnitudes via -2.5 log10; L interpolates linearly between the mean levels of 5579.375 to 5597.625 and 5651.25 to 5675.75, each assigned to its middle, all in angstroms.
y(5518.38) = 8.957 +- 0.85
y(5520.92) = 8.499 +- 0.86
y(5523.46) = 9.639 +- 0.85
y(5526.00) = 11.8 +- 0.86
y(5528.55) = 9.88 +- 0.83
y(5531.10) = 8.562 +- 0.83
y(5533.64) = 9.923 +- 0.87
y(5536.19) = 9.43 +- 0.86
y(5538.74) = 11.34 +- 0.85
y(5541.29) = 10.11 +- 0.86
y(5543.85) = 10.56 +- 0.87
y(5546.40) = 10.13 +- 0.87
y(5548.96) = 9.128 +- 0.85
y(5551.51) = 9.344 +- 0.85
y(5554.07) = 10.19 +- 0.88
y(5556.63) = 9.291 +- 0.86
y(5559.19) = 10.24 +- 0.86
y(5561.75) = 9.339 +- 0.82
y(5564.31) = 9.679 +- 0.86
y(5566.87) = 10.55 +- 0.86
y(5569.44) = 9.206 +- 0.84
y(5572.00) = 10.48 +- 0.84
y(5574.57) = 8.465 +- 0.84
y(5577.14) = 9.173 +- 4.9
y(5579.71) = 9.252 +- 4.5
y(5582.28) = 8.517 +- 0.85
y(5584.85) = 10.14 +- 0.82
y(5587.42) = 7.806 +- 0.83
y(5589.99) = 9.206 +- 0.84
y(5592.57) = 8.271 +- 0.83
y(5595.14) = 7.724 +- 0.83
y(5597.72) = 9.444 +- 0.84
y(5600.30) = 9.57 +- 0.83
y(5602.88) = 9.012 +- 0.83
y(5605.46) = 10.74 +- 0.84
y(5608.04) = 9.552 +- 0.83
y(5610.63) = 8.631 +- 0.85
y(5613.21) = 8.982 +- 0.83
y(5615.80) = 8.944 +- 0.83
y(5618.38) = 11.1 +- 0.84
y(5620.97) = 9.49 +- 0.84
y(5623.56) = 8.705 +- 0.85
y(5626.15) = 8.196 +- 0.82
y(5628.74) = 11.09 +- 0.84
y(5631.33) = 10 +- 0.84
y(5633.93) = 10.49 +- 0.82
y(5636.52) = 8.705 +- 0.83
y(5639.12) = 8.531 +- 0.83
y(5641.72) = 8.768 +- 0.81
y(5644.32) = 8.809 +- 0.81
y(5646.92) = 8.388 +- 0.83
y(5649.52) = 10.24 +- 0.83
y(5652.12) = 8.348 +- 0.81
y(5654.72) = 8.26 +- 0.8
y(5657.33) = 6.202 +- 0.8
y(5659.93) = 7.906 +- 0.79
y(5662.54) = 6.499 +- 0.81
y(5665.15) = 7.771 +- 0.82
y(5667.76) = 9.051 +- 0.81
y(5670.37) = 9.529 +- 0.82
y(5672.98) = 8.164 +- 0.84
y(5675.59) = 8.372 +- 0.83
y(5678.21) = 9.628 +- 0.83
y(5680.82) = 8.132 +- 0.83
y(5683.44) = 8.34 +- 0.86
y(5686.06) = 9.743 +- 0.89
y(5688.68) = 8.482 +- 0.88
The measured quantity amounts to -0.13 mag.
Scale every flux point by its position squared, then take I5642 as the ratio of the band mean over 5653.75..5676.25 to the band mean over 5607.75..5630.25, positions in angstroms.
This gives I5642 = 0.9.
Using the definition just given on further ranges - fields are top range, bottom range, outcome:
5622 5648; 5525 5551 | 0.95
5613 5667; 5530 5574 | 0.93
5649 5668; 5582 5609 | 0.89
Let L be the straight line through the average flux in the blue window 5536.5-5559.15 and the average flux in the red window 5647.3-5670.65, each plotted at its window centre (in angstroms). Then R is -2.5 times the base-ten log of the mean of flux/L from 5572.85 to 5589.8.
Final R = 0.06 mag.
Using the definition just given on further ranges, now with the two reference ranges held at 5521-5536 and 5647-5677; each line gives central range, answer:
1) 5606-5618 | -0.06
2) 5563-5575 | -0.05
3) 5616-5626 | -0.09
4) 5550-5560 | -0.03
